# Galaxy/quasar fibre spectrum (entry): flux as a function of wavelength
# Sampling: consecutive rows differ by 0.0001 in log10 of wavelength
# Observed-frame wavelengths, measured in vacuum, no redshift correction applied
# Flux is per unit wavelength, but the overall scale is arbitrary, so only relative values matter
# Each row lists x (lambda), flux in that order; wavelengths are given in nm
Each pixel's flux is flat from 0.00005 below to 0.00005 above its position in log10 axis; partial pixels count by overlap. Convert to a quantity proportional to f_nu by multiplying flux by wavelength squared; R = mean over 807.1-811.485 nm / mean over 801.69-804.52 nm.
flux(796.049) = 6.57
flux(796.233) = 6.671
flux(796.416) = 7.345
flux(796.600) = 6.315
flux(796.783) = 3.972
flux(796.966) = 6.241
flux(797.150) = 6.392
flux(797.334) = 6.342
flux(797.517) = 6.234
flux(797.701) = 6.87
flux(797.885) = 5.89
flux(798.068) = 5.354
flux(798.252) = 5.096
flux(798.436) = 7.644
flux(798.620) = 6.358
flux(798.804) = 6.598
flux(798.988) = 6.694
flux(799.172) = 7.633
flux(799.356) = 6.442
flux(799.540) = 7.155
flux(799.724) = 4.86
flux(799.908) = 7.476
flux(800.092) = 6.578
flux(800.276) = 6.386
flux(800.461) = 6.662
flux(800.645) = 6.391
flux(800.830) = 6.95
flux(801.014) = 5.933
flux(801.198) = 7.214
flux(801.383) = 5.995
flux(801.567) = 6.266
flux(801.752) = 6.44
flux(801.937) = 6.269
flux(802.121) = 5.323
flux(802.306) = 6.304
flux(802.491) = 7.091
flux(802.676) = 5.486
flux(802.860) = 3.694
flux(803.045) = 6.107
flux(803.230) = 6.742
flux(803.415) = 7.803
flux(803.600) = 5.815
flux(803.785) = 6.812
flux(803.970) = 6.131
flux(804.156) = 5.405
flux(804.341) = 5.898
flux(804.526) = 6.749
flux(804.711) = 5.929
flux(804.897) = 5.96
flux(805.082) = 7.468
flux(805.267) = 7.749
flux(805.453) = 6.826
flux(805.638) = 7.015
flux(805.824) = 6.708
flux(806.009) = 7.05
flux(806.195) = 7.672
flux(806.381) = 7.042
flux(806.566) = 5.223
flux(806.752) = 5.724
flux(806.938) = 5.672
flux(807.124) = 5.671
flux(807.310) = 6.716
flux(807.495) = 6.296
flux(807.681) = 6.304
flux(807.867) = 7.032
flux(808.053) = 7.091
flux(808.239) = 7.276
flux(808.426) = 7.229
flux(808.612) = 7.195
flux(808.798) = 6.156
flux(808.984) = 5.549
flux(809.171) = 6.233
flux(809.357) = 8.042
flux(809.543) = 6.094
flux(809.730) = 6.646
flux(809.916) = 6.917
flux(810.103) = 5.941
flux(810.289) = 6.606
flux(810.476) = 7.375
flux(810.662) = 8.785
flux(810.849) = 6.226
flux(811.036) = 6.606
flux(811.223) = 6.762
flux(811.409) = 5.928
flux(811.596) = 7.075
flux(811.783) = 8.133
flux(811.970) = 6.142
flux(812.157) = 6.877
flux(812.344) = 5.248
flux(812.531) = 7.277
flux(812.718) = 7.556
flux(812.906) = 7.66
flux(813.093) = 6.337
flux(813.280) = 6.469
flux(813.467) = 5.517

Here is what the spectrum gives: 1.1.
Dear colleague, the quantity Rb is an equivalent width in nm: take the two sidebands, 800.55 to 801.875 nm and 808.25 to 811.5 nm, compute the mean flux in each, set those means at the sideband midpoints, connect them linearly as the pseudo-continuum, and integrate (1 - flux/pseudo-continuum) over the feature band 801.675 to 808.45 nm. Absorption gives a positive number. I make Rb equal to 0.168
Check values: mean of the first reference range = 6.45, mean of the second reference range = 6.74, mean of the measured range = 6.42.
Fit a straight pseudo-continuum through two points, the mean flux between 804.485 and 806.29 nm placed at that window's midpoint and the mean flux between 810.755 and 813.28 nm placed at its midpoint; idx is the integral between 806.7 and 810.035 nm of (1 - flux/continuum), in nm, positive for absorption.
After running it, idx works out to 0.14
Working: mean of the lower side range 6.92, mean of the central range 6.55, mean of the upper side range 6.74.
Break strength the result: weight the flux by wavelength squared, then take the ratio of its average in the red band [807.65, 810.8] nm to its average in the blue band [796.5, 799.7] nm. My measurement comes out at 1.1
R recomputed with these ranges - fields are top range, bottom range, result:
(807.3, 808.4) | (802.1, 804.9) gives 1.13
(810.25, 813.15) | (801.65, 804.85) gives 1.16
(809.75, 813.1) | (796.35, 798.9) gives 1.15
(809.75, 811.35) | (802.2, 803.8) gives 1.14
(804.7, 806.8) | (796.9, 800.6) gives 1.07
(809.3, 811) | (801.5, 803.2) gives 1.19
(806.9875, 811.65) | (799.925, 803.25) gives 1.10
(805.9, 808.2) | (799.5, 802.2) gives 1.03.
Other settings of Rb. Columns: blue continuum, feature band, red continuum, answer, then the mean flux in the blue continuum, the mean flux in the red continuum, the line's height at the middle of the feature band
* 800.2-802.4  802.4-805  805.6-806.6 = 0.19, 6.34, 6.86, 6.6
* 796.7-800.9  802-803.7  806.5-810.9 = 0.11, 6.36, 6.6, 6.46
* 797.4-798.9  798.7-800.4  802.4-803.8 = -0.11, 6.26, 6.16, 6.23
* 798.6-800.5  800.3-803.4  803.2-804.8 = 0.13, 6.63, 6.35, 6.49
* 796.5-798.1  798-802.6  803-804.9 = -0.23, 5.99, 6.32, 6.14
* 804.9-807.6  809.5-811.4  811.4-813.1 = 0.01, 6.61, 6.89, 6.81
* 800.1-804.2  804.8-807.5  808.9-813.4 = -0.05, 6.25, 6.77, 6.48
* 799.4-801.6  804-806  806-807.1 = -0.07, 6.5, 6.3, 6.35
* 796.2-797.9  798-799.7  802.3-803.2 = -0.12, 6.23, 5.75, 6.08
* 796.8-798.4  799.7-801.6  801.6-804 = -0.12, 6.01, 6.16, 6.1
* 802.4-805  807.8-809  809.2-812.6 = -0.05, 6.12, 6.8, 6.57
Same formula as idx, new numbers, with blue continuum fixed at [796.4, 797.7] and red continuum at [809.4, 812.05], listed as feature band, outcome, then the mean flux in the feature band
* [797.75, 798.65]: 0.01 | 6.09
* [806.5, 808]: 0.12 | 6.12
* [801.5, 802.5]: 0.02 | 6.21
